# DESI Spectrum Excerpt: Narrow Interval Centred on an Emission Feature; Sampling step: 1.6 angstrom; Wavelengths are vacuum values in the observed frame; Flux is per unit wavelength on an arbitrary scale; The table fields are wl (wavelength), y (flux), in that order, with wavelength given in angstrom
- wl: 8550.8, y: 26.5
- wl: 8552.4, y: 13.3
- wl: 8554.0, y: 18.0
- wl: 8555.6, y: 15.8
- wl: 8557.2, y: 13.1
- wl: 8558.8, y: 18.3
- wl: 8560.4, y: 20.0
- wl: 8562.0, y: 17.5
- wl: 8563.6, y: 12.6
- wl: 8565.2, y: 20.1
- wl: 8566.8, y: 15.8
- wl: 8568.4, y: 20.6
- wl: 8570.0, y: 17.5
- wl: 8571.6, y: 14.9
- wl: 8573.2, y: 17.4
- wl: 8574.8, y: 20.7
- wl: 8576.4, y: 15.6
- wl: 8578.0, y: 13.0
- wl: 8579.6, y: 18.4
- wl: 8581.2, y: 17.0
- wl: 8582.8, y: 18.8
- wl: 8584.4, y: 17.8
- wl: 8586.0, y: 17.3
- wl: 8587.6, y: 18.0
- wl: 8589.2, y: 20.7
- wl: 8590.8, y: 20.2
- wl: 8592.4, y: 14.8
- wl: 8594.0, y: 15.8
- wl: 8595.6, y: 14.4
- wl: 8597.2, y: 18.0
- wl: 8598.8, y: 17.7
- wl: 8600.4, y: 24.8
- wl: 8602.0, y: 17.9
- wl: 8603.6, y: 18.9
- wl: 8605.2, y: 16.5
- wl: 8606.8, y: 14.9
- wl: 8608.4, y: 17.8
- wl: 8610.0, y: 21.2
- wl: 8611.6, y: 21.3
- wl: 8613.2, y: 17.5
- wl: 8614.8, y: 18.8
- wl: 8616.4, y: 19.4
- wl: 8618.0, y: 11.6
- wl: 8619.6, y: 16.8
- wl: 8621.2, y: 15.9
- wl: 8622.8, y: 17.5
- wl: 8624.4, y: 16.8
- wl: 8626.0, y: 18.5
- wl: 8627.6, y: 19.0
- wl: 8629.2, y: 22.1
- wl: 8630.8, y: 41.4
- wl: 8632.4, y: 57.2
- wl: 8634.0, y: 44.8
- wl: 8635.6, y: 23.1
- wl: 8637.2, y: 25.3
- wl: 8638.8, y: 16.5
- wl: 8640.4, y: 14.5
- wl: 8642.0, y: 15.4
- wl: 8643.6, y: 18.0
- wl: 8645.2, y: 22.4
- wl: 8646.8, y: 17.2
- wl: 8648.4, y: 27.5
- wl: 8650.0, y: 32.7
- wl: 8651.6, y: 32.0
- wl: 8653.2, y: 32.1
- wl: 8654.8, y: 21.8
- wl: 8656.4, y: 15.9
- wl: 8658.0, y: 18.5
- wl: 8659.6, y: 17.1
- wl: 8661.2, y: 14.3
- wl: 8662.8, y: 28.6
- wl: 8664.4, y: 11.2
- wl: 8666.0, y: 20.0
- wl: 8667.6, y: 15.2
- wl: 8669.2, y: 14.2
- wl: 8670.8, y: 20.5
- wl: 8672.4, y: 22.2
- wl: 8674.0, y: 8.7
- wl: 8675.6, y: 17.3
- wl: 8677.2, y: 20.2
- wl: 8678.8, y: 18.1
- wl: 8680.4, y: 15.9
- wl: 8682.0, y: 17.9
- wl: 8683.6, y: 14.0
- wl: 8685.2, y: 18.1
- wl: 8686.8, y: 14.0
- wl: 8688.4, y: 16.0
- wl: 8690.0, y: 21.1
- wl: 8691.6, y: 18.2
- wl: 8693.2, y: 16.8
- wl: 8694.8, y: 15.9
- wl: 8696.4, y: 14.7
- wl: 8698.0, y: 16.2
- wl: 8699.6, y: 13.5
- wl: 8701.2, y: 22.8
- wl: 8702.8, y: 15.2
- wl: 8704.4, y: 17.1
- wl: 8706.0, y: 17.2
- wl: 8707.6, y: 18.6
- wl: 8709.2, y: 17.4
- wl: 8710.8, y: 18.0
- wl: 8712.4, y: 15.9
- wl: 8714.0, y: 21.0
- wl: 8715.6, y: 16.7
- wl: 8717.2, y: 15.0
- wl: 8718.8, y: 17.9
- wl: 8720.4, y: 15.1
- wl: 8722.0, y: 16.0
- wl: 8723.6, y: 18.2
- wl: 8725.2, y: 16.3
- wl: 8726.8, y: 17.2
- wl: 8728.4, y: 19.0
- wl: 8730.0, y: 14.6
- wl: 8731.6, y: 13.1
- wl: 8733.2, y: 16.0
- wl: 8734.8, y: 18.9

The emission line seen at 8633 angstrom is [S II]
